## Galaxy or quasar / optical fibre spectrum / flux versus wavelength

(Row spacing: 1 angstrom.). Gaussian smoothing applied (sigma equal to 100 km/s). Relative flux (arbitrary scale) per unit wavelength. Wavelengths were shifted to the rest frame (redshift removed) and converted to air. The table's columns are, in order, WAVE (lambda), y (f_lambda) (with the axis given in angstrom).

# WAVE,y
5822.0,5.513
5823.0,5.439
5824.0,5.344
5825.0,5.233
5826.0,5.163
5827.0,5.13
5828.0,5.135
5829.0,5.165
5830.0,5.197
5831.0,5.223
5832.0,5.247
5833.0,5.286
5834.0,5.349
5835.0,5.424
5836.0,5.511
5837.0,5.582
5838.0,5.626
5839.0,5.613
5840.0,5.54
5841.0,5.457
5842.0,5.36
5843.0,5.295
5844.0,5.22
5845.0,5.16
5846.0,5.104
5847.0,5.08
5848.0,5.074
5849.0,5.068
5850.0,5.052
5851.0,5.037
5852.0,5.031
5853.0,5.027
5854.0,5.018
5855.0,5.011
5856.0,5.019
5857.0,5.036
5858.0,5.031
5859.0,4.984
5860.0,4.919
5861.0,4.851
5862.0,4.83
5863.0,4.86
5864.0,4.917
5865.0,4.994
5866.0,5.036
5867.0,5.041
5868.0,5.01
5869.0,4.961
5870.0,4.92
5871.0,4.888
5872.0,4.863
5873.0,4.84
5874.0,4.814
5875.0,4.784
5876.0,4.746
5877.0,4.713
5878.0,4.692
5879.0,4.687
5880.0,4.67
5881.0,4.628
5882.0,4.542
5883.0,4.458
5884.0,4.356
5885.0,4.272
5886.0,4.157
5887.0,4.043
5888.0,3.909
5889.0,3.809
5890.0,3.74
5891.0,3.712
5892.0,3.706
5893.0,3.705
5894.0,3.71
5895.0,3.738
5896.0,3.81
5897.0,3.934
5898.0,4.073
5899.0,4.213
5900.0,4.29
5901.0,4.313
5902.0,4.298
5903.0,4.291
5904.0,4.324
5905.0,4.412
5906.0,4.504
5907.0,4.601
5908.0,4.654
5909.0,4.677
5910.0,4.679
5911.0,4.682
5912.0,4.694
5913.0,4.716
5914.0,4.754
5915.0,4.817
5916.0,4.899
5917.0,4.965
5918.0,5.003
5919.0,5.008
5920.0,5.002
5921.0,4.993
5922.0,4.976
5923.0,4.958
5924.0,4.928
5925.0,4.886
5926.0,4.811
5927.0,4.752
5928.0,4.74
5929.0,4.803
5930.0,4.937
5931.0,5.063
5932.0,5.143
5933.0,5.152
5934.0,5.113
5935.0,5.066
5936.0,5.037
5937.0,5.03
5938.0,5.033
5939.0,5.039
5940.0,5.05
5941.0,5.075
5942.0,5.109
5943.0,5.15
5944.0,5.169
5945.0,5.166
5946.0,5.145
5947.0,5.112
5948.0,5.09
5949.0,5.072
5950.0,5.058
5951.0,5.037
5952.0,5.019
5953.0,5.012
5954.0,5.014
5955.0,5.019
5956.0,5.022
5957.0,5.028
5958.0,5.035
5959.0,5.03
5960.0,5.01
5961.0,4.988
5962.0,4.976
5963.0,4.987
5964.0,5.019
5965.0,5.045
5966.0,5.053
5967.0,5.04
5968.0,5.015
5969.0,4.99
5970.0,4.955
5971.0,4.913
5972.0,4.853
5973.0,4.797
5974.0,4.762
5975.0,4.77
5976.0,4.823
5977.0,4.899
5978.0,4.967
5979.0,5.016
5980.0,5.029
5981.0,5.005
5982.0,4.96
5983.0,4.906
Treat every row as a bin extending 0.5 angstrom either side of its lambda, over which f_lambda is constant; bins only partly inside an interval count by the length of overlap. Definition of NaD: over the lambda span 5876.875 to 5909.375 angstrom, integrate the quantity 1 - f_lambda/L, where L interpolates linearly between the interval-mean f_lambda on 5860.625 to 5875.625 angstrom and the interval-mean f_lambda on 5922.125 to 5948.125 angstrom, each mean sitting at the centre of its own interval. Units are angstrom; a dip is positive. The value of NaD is 4.8 angstrom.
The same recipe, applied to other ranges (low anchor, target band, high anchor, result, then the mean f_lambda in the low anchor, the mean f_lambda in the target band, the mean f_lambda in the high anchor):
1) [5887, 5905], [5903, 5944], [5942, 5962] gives -3.31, 3.99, 4.88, 5.06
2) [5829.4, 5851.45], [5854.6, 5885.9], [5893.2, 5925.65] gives 1.04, 5.3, 4.81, 4.55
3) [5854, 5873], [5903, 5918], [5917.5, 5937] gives 0.89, 4.95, 4.67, 4.97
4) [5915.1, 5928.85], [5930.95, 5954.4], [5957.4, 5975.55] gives -0.71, 4.91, 5.08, 4.96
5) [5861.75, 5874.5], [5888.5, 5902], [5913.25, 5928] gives 2.73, 4.92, 3.92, 4.9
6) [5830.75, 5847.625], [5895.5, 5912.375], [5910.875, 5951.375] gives 2.37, 5.36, 4.38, 4.98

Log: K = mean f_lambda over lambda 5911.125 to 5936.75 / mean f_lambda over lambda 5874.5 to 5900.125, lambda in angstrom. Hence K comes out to 1.17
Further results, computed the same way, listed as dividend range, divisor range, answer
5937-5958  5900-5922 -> 1.08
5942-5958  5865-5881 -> 1.05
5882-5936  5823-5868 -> 0.87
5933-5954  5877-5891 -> 1.18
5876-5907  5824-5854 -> 0.80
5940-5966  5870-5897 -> 1.17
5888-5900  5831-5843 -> 0.71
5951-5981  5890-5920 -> 1.13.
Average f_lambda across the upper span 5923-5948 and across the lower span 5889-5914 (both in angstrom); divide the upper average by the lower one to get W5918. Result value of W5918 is 1.19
